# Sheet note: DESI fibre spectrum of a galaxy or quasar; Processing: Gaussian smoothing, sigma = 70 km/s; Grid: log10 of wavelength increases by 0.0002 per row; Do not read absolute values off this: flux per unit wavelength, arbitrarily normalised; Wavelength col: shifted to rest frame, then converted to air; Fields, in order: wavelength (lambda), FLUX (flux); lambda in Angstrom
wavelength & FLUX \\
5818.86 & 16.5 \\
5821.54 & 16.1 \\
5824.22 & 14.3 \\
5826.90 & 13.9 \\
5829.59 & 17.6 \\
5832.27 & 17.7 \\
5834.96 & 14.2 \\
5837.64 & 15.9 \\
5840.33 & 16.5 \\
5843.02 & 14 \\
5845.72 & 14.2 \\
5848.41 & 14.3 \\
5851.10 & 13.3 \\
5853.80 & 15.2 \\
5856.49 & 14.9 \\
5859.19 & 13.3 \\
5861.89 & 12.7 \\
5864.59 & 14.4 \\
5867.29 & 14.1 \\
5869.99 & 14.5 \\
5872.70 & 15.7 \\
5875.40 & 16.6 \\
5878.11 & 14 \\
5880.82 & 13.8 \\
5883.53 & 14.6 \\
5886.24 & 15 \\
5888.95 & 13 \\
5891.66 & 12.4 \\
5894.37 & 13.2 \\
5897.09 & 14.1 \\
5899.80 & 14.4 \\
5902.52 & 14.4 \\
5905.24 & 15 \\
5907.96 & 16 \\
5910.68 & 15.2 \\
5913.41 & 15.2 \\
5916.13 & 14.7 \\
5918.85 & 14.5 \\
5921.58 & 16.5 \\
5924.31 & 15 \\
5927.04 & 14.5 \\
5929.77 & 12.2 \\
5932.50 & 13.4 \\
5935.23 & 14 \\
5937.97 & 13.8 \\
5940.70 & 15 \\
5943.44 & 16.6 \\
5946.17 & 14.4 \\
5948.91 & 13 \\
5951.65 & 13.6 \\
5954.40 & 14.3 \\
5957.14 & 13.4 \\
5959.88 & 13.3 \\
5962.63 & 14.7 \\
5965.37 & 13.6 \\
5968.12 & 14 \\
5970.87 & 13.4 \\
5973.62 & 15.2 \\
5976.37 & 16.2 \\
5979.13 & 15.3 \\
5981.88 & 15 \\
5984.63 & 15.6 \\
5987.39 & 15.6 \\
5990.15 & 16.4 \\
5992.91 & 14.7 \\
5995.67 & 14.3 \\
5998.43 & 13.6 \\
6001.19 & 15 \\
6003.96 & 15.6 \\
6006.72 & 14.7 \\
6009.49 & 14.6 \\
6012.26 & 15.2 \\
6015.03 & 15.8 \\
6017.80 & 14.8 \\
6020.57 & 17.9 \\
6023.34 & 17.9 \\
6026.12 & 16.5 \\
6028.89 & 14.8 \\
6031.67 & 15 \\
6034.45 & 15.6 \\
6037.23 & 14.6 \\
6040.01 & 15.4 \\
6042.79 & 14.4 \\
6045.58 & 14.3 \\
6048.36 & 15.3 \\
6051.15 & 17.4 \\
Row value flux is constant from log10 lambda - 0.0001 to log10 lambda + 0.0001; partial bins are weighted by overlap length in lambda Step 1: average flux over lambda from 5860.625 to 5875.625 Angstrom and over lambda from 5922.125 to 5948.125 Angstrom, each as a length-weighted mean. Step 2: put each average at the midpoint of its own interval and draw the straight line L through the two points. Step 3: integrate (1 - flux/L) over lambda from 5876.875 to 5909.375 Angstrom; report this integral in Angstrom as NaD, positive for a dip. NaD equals 0.7 Angstrom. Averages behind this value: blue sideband 14.5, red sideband 14.4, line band 14.2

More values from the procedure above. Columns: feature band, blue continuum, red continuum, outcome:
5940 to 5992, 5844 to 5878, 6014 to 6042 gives 2.1 Angstrom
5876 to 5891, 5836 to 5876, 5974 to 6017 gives 0.6 Angstrom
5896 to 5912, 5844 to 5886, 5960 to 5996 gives -0.3 Angstrom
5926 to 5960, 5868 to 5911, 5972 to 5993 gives 2.5 Angstrom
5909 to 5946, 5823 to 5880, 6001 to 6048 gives 1.0 Angstrom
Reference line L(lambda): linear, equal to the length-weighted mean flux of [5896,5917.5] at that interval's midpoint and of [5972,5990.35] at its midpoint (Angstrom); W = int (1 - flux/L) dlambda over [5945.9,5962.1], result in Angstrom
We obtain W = 1.7 Angstrom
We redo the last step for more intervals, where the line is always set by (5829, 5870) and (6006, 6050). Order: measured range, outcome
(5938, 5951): 0.5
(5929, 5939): 1.1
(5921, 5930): 0.2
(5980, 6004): 0.4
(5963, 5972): 0.8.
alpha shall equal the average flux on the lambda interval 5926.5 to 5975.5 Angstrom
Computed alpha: 14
